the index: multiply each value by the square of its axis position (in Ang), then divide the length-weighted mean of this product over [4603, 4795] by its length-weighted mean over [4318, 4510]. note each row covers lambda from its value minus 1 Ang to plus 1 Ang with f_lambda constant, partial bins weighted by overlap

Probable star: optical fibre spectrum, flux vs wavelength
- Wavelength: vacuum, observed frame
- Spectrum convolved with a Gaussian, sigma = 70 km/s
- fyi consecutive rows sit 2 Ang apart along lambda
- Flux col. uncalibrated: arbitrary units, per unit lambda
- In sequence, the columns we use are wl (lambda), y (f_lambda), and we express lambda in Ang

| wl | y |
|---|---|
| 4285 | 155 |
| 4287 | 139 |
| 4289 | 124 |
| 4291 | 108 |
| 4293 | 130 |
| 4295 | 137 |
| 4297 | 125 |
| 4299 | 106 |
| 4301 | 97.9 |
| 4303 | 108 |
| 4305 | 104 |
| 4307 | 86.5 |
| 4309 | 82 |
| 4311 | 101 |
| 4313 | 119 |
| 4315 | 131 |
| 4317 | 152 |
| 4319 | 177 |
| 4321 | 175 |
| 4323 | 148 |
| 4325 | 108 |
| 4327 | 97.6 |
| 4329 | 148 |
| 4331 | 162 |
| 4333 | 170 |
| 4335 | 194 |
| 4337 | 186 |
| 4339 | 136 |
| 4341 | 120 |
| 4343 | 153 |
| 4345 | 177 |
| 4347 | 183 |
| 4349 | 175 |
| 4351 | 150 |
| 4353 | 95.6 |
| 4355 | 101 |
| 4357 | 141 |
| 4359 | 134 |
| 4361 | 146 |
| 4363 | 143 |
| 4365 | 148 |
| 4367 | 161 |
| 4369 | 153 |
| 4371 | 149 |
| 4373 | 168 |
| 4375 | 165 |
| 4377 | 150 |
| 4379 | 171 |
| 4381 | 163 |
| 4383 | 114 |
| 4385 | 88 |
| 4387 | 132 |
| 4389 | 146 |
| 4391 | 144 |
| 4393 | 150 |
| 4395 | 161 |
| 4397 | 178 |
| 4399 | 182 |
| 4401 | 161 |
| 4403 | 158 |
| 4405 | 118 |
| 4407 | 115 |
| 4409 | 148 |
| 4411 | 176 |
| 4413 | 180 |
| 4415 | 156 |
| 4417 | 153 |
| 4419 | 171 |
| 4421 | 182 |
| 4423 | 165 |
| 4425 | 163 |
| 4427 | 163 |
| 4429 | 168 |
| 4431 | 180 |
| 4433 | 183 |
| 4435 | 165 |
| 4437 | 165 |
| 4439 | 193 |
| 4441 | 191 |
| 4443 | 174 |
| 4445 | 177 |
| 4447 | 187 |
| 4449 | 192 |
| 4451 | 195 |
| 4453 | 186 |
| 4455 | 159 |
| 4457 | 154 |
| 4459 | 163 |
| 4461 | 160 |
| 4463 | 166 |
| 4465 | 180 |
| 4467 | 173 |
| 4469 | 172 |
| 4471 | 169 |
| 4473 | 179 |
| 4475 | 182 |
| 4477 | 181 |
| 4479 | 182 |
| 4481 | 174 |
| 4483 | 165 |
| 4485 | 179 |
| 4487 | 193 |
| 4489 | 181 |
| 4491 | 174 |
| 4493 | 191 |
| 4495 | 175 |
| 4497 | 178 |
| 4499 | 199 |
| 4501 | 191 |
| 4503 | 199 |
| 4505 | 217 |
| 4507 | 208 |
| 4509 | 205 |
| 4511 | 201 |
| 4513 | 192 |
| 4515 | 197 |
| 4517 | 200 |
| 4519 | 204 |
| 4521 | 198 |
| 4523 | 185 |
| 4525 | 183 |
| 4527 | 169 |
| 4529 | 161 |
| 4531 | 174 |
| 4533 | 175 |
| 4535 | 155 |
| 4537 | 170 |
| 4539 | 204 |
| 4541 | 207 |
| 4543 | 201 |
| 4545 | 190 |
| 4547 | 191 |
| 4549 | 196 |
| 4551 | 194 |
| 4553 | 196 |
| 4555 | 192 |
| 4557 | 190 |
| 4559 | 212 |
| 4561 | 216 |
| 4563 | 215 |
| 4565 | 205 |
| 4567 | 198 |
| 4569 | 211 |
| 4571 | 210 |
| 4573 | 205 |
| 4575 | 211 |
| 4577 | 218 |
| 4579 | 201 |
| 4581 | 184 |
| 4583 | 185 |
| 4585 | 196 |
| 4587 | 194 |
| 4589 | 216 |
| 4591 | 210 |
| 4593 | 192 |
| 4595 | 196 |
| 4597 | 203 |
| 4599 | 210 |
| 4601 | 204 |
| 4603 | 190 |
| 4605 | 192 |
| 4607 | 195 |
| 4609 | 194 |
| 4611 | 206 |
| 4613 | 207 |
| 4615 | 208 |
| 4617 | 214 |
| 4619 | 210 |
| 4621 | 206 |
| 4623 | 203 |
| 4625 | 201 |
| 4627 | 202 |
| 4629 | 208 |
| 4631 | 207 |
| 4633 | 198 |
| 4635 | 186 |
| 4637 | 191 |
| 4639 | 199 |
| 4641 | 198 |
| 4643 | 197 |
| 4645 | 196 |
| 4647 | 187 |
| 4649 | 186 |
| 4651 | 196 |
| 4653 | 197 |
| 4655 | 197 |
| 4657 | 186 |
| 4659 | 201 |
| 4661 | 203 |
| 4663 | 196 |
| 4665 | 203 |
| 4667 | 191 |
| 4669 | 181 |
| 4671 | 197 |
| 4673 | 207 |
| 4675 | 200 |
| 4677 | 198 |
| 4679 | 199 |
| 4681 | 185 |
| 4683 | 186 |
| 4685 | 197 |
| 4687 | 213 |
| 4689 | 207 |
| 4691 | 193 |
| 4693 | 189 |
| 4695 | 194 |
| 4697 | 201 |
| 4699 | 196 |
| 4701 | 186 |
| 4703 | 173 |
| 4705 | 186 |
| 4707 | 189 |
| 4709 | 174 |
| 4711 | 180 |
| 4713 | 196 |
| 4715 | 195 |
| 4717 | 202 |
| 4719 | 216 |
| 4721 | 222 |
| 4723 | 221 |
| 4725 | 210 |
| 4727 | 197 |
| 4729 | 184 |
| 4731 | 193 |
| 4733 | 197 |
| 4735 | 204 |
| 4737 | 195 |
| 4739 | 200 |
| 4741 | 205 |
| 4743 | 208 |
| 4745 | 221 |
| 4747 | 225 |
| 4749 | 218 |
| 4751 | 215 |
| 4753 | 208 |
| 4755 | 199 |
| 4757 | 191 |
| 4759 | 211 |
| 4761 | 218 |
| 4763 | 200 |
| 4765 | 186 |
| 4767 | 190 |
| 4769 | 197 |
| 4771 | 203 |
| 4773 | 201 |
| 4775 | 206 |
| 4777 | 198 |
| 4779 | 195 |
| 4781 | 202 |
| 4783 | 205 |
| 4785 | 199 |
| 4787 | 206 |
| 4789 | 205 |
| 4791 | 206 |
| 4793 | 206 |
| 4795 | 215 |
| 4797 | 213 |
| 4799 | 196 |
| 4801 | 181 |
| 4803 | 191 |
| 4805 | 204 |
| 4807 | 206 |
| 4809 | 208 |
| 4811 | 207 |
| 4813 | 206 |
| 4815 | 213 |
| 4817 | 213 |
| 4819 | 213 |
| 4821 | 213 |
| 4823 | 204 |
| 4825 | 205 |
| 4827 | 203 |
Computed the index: 1.37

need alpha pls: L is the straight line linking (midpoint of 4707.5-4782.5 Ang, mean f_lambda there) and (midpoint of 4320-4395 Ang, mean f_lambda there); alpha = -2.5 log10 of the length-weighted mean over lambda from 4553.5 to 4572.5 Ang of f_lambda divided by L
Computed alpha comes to -0.16 mag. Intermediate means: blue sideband 147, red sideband 202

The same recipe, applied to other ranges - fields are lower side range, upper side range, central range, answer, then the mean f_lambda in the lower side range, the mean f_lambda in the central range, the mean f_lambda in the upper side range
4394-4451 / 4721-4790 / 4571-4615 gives -0.08 mag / 169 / 201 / 204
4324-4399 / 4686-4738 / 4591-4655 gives -0.09 mag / 148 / 199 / 197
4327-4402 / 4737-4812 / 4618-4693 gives -0.05 mag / 151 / 197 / 204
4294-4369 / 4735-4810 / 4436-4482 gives -0.13 mag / 137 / 176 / 204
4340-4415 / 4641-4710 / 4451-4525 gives -0.11 mag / 149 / 184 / 194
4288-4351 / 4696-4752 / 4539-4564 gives -0.16 mag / 136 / 200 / 200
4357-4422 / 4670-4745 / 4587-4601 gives -0.13 mag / 152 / 204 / 197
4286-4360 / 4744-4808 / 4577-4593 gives -0.14 mag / 135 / 199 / 204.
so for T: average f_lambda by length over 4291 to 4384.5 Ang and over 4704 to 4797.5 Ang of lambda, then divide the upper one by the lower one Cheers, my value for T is 1.5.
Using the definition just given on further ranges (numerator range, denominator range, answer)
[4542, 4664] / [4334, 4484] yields 1.24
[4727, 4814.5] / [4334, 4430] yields 1.33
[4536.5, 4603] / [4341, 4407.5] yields 1.36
